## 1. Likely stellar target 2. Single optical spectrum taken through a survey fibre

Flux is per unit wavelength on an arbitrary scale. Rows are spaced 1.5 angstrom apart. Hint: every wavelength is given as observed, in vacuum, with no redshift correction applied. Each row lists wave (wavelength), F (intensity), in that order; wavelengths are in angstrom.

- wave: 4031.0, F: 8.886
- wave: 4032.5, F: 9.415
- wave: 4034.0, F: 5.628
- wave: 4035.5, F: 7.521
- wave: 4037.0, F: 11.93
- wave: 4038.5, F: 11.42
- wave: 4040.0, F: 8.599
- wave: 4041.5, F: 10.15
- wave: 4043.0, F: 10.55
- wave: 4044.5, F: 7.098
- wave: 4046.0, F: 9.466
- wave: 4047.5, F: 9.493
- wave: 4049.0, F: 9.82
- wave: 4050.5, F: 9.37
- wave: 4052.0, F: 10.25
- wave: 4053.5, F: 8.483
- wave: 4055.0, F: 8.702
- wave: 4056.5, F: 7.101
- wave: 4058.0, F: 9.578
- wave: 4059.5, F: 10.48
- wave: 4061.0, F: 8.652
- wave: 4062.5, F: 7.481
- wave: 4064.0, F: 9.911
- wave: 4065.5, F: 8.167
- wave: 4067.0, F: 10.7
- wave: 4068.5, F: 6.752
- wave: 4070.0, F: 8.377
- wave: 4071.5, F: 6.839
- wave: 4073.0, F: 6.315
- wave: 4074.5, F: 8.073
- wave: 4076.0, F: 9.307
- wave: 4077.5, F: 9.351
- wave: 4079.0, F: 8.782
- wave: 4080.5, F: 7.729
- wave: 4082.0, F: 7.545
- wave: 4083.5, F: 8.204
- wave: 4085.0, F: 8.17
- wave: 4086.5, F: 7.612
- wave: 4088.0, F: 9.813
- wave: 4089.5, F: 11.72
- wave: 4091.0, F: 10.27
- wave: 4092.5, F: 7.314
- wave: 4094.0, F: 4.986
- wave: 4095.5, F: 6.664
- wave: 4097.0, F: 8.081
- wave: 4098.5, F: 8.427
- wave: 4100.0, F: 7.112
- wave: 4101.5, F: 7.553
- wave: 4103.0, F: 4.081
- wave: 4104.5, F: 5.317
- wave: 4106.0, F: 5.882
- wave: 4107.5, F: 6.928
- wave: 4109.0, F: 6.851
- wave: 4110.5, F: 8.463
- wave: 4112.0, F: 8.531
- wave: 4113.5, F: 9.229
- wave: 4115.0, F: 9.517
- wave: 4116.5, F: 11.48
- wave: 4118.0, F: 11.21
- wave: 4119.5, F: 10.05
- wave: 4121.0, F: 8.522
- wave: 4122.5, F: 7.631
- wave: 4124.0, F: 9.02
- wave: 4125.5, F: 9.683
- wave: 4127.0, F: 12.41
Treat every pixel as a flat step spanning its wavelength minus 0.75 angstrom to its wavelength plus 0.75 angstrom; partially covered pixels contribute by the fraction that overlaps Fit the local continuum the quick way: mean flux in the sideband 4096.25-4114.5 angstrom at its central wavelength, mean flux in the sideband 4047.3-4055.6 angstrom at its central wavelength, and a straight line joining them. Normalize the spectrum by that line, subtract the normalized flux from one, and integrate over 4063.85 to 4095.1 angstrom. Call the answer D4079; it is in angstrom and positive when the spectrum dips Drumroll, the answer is -0.3 angstrom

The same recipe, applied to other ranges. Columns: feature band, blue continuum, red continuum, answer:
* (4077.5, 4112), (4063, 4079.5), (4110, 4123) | 4.8 angstrom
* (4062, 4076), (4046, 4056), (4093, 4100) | 0.5 angstrom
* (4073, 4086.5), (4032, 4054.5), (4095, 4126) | 0.6 angstrom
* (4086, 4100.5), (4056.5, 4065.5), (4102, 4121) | 0.4 angstrom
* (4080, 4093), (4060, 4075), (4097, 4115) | -1.8 angstrom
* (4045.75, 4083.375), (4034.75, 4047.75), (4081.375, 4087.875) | 0.5 angstrom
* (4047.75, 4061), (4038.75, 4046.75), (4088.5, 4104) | -0.4 angstrom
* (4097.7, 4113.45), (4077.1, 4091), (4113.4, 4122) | 4.2 angstrom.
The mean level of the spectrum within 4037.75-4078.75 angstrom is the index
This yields 8.91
